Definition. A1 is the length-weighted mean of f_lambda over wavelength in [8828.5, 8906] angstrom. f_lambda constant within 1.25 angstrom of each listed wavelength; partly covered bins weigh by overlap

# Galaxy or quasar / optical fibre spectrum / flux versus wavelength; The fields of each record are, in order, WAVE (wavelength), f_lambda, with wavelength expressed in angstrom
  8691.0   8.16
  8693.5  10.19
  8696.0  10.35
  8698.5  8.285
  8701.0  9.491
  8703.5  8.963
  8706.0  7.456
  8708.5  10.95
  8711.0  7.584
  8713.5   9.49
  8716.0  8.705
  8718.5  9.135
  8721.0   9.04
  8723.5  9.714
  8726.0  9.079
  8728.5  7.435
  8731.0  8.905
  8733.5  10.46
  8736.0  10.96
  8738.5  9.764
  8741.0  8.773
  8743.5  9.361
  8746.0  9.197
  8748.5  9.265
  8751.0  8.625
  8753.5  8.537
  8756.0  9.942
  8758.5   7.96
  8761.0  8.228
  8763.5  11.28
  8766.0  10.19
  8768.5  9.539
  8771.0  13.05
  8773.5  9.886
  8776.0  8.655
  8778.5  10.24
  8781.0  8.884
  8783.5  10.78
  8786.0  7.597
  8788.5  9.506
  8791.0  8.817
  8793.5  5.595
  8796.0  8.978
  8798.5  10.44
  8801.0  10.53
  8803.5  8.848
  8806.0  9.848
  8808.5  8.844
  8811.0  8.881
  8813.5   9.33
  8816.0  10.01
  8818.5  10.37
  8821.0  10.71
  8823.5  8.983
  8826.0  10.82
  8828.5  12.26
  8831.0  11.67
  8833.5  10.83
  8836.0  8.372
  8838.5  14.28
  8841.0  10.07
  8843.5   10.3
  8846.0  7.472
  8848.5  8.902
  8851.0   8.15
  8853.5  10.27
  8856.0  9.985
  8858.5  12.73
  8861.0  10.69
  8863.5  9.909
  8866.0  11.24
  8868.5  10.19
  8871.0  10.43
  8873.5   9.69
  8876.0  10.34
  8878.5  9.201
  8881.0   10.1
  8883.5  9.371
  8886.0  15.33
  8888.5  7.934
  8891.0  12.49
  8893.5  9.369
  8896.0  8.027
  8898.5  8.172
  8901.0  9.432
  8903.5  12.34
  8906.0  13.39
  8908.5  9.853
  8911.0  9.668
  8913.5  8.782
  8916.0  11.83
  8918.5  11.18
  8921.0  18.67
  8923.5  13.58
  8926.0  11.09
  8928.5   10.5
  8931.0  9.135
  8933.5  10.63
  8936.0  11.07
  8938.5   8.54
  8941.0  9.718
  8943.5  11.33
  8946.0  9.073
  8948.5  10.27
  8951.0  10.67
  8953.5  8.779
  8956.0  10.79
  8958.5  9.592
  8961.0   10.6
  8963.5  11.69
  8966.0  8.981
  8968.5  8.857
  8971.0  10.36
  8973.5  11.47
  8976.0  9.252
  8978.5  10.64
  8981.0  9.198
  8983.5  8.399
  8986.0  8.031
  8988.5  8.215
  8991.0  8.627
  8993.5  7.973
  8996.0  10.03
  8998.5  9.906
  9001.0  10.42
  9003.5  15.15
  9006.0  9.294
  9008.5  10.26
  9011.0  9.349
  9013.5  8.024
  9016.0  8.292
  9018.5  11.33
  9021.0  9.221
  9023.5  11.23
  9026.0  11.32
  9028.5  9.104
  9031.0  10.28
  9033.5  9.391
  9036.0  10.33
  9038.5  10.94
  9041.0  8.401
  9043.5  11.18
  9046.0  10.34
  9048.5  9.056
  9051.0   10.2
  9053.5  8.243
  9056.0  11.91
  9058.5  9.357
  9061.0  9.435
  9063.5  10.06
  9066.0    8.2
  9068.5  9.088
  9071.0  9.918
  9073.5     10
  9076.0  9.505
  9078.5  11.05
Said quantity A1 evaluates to 10.3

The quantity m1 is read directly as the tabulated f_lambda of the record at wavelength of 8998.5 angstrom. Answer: 9.906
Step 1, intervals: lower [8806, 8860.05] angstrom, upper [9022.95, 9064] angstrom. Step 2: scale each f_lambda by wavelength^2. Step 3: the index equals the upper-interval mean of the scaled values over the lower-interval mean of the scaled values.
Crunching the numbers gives 1.0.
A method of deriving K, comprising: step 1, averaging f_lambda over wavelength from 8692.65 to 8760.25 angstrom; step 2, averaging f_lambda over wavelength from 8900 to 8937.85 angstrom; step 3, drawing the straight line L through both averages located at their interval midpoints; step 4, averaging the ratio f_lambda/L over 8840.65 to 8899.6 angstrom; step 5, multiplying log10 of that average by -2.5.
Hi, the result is 0.08 mag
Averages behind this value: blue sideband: 9.16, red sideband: 11.4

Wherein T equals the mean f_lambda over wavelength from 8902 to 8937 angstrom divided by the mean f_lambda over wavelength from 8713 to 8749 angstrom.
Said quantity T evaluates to 1.24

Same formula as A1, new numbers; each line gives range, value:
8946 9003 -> 9.73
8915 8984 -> 10.6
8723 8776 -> 9.51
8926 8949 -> 10.1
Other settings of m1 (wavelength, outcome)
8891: 12.49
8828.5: 12.26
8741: 8.773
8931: 9.135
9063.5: 10.06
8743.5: 9.361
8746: 9.197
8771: 13.05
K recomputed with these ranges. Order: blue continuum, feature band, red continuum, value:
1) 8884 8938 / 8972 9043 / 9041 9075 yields 0.04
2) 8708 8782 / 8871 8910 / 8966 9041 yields -0.08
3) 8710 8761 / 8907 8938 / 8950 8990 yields -0.18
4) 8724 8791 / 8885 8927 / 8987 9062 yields -0.16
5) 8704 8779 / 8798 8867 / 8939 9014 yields -0.07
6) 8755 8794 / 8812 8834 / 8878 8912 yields -0.07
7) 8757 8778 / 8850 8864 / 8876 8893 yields 0.01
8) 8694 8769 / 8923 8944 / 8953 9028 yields -0.08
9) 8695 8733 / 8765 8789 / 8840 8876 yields -0.05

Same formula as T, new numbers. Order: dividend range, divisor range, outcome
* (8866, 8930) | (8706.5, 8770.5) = 1.16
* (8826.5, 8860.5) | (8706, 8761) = 1.14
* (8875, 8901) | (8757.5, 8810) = 1.06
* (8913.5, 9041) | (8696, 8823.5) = 1.10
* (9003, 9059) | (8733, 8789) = 1.05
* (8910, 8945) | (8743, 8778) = 1.16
